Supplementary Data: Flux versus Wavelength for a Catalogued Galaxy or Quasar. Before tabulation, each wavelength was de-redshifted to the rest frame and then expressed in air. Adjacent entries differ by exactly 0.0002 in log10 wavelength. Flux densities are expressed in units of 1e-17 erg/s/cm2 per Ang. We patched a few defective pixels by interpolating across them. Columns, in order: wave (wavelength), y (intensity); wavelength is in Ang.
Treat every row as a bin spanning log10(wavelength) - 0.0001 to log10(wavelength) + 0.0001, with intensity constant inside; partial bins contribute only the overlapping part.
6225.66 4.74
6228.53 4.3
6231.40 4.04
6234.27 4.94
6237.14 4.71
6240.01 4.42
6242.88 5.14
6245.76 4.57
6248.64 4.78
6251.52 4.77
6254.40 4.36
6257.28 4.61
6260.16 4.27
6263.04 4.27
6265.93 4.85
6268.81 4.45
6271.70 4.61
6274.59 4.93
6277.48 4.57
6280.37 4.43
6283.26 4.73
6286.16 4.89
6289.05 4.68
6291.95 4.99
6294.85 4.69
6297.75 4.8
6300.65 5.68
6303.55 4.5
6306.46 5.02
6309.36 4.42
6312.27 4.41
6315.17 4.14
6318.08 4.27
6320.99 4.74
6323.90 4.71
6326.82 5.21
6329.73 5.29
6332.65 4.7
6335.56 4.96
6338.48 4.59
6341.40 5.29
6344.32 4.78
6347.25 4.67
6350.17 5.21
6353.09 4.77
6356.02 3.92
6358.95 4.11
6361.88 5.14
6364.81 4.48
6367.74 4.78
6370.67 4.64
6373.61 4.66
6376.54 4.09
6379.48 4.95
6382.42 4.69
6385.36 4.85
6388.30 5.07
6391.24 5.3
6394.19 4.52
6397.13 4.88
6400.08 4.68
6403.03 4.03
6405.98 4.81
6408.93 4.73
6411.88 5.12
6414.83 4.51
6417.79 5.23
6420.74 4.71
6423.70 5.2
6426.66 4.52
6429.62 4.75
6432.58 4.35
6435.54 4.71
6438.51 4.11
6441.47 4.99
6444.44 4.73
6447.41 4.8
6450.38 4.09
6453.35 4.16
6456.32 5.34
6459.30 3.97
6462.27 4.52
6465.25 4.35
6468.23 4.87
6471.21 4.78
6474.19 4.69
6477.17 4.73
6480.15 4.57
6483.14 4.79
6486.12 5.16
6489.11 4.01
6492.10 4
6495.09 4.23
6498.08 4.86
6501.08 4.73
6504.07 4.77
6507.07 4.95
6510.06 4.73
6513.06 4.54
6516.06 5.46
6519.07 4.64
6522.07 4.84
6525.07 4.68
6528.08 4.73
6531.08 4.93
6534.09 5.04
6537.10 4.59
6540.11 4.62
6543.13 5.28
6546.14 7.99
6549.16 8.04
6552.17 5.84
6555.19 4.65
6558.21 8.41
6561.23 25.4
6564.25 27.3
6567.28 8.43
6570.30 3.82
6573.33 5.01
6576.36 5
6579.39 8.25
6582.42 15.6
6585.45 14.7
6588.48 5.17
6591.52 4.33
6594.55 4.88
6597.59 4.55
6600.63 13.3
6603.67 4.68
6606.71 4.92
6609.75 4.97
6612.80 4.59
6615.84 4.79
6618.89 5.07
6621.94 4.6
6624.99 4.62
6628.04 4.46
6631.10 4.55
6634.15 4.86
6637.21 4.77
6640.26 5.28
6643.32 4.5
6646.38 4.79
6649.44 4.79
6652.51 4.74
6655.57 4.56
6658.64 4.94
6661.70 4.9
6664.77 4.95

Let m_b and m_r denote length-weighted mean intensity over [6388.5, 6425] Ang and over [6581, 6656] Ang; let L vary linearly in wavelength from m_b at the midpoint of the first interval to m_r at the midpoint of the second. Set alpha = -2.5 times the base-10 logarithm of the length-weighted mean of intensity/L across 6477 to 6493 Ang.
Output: 0.15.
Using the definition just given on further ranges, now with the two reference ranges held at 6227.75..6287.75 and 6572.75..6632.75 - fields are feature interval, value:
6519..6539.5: 0.25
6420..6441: 0.19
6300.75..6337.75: 0.04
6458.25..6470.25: 0.26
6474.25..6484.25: 0.22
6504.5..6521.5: 0.22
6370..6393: 0.10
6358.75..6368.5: 0.11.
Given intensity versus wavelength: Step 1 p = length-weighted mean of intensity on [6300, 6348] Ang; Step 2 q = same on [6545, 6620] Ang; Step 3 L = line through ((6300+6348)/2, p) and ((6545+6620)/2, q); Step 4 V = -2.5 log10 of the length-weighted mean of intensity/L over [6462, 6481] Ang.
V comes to 0.42 mag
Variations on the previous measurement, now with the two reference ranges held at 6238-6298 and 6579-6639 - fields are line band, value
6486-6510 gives 0.259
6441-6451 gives 0.185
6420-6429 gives 0.131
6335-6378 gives 0.094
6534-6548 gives 0.074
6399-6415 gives 0.149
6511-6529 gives 0.221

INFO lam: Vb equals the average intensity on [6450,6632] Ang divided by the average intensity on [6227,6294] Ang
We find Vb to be 1.3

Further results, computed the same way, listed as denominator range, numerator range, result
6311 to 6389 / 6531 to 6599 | 1.79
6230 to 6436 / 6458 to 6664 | 1.29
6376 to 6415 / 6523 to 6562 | 1.45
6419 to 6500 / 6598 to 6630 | 1.21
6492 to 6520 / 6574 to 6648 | 1.29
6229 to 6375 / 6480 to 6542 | 1.01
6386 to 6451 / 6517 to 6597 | 1.67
